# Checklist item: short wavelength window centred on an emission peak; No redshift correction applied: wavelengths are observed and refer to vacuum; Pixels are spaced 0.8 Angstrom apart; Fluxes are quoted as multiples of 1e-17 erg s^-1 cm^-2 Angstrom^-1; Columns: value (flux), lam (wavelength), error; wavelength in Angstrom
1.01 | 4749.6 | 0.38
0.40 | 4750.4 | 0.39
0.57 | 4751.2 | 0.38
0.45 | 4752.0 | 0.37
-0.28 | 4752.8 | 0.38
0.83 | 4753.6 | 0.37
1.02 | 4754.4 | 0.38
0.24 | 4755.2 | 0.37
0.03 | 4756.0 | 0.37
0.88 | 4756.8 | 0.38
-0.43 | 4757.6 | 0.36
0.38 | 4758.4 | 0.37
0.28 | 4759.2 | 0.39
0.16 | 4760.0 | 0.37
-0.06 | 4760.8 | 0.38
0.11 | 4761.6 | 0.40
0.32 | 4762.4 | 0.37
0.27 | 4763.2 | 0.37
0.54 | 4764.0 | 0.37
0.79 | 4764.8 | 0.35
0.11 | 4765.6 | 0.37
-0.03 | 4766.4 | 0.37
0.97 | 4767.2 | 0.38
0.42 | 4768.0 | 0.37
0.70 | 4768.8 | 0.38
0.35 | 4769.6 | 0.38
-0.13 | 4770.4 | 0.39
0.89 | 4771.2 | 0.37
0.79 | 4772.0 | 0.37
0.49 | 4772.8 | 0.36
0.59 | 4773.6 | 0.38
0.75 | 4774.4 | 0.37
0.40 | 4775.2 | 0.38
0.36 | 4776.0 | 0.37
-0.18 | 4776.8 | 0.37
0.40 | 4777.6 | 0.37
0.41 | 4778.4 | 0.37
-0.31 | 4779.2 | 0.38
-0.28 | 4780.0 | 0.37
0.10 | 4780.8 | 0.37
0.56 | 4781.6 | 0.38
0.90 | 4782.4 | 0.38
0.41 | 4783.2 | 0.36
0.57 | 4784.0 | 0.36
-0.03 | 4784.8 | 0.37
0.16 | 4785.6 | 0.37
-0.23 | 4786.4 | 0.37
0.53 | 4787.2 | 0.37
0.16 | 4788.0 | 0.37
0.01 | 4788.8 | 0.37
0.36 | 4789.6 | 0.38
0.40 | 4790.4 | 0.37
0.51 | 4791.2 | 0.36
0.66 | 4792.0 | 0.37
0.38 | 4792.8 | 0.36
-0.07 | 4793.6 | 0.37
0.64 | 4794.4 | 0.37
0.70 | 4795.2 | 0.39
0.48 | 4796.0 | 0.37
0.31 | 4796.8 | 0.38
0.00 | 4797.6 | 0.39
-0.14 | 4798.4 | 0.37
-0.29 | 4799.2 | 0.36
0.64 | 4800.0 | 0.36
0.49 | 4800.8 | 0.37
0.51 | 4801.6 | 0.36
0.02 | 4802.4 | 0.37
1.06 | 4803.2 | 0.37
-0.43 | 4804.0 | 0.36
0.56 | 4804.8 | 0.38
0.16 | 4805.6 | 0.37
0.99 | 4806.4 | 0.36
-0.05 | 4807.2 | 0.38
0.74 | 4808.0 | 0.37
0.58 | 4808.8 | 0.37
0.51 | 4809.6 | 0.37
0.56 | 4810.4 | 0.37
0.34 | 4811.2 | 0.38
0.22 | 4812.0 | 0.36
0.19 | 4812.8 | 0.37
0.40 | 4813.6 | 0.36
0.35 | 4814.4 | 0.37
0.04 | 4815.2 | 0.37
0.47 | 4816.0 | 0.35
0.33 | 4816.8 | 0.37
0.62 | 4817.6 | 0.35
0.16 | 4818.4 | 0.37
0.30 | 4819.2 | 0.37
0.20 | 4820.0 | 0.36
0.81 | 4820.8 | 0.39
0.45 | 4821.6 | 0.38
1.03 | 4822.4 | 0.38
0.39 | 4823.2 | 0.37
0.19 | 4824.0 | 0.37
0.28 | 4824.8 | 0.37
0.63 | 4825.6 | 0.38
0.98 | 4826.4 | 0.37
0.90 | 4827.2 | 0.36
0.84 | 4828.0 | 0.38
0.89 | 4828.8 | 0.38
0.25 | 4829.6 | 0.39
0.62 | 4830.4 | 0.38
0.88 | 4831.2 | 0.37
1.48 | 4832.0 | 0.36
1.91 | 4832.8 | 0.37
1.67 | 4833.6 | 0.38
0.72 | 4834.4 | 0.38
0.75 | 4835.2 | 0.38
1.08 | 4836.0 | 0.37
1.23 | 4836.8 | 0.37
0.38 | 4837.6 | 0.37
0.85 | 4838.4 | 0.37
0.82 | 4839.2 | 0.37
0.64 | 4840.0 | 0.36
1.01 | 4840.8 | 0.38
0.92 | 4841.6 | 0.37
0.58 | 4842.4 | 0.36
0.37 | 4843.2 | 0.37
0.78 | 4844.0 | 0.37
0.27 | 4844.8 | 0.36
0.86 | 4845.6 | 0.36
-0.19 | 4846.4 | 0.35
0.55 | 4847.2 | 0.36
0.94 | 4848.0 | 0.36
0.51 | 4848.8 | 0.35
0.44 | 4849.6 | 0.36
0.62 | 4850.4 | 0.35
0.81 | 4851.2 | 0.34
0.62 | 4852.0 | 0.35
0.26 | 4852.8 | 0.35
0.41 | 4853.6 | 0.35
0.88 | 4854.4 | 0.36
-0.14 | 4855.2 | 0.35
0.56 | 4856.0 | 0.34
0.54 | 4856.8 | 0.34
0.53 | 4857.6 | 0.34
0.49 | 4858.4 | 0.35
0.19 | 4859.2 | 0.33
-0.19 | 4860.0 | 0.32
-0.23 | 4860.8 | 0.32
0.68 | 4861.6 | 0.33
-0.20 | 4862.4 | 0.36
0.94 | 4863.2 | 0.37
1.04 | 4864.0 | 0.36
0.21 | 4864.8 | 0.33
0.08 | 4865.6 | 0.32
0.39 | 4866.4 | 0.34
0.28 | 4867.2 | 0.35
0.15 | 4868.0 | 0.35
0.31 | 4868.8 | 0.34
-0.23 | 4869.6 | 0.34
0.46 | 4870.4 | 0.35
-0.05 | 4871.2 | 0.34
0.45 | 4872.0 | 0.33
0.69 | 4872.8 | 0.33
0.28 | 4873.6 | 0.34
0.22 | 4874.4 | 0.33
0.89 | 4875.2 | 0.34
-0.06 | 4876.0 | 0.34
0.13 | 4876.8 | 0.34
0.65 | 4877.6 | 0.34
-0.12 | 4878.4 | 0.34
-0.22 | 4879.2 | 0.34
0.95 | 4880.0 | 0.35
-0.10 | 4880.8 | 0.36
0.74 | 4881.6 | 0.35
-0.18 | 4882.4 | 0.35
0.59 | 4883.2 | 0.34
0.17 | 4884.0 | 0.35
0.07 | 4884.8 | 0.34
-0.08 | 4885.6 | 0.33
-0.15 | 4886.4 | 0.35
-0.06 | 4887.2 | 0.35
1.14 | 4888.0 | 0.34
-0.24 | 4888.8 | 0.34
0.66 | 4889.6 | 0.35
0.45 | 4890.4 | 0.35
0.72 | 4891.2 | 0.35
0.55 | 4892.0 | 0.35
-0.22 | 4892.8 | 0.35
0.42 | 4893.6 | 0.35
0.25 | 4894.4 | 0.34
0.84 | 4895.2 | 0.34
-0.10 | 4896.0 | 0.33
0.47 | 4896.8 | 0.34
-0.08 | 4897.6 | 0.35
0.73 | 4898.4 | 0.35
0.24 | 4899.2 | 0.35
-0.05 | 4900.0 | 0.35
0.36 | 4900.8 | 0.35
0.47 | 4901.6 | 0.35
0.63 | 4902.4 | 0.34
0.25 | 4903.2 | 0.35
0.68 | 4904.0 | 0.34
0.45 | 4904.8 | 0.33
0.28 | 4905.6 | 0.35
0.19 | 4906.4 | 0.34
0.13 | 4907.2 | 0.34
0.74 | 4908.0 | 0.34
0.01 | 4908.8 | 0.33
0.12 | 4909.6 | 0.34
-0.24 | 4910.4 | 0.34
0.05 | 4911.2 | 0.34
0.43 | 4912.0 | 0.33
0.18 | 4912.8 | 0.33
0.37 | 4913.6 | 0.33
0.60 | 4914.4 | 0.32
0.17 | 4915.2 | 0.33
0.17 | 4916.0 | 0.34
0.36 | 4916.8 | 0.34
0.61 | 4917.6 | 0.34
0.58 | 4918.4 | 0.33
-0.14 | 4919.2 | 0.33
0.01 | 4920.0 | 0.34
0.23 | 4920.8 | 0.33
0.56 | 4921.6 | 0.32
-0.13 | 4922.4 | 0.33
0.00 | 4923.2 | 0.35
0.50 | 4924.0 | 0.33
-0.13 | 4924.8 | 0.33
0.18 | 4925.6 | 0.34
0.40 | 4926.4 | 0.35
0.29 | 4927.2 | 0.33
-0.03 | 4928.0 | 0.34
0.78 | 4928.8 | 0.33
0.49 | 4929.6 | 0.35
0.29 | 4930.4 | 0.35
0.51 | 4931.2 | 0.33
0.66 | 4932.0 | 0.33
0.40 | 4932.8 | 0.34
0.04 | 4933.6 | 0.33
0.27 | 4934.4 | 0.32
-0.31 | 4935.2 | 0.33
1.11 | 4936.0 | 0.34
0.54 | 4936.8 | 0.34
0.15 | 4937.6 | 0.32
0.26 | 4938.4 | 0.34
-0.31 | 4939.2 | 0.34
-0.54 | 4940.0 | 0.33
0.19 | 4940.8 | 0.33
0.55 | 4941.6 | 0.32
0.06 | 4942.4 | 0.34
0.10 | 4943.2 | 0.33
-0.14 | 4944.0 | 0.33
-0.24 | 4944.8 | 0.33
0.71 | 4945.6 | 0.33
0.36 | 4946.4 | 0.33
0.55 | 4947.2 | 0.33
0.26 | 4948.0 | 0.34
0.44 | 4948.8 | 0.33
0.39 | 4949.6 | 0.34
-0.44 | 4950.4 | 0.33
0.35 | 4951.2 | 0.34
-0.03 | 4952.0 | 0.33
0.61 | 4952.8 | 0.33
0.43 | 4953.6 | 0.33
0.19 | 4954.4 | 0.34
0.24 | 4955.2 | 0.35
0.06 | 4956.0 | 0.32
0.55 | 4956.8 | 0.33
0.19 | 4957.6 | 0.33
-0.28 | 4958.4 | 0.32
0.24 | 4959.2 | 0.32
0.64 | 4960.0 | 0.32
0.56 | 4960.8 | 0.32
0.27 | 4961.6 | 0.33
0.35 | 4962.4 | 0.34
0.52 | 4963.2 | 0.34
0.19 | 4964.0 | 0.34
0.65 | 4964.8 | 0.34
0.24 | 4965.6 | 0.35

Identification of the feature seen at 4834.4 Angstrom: C IV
